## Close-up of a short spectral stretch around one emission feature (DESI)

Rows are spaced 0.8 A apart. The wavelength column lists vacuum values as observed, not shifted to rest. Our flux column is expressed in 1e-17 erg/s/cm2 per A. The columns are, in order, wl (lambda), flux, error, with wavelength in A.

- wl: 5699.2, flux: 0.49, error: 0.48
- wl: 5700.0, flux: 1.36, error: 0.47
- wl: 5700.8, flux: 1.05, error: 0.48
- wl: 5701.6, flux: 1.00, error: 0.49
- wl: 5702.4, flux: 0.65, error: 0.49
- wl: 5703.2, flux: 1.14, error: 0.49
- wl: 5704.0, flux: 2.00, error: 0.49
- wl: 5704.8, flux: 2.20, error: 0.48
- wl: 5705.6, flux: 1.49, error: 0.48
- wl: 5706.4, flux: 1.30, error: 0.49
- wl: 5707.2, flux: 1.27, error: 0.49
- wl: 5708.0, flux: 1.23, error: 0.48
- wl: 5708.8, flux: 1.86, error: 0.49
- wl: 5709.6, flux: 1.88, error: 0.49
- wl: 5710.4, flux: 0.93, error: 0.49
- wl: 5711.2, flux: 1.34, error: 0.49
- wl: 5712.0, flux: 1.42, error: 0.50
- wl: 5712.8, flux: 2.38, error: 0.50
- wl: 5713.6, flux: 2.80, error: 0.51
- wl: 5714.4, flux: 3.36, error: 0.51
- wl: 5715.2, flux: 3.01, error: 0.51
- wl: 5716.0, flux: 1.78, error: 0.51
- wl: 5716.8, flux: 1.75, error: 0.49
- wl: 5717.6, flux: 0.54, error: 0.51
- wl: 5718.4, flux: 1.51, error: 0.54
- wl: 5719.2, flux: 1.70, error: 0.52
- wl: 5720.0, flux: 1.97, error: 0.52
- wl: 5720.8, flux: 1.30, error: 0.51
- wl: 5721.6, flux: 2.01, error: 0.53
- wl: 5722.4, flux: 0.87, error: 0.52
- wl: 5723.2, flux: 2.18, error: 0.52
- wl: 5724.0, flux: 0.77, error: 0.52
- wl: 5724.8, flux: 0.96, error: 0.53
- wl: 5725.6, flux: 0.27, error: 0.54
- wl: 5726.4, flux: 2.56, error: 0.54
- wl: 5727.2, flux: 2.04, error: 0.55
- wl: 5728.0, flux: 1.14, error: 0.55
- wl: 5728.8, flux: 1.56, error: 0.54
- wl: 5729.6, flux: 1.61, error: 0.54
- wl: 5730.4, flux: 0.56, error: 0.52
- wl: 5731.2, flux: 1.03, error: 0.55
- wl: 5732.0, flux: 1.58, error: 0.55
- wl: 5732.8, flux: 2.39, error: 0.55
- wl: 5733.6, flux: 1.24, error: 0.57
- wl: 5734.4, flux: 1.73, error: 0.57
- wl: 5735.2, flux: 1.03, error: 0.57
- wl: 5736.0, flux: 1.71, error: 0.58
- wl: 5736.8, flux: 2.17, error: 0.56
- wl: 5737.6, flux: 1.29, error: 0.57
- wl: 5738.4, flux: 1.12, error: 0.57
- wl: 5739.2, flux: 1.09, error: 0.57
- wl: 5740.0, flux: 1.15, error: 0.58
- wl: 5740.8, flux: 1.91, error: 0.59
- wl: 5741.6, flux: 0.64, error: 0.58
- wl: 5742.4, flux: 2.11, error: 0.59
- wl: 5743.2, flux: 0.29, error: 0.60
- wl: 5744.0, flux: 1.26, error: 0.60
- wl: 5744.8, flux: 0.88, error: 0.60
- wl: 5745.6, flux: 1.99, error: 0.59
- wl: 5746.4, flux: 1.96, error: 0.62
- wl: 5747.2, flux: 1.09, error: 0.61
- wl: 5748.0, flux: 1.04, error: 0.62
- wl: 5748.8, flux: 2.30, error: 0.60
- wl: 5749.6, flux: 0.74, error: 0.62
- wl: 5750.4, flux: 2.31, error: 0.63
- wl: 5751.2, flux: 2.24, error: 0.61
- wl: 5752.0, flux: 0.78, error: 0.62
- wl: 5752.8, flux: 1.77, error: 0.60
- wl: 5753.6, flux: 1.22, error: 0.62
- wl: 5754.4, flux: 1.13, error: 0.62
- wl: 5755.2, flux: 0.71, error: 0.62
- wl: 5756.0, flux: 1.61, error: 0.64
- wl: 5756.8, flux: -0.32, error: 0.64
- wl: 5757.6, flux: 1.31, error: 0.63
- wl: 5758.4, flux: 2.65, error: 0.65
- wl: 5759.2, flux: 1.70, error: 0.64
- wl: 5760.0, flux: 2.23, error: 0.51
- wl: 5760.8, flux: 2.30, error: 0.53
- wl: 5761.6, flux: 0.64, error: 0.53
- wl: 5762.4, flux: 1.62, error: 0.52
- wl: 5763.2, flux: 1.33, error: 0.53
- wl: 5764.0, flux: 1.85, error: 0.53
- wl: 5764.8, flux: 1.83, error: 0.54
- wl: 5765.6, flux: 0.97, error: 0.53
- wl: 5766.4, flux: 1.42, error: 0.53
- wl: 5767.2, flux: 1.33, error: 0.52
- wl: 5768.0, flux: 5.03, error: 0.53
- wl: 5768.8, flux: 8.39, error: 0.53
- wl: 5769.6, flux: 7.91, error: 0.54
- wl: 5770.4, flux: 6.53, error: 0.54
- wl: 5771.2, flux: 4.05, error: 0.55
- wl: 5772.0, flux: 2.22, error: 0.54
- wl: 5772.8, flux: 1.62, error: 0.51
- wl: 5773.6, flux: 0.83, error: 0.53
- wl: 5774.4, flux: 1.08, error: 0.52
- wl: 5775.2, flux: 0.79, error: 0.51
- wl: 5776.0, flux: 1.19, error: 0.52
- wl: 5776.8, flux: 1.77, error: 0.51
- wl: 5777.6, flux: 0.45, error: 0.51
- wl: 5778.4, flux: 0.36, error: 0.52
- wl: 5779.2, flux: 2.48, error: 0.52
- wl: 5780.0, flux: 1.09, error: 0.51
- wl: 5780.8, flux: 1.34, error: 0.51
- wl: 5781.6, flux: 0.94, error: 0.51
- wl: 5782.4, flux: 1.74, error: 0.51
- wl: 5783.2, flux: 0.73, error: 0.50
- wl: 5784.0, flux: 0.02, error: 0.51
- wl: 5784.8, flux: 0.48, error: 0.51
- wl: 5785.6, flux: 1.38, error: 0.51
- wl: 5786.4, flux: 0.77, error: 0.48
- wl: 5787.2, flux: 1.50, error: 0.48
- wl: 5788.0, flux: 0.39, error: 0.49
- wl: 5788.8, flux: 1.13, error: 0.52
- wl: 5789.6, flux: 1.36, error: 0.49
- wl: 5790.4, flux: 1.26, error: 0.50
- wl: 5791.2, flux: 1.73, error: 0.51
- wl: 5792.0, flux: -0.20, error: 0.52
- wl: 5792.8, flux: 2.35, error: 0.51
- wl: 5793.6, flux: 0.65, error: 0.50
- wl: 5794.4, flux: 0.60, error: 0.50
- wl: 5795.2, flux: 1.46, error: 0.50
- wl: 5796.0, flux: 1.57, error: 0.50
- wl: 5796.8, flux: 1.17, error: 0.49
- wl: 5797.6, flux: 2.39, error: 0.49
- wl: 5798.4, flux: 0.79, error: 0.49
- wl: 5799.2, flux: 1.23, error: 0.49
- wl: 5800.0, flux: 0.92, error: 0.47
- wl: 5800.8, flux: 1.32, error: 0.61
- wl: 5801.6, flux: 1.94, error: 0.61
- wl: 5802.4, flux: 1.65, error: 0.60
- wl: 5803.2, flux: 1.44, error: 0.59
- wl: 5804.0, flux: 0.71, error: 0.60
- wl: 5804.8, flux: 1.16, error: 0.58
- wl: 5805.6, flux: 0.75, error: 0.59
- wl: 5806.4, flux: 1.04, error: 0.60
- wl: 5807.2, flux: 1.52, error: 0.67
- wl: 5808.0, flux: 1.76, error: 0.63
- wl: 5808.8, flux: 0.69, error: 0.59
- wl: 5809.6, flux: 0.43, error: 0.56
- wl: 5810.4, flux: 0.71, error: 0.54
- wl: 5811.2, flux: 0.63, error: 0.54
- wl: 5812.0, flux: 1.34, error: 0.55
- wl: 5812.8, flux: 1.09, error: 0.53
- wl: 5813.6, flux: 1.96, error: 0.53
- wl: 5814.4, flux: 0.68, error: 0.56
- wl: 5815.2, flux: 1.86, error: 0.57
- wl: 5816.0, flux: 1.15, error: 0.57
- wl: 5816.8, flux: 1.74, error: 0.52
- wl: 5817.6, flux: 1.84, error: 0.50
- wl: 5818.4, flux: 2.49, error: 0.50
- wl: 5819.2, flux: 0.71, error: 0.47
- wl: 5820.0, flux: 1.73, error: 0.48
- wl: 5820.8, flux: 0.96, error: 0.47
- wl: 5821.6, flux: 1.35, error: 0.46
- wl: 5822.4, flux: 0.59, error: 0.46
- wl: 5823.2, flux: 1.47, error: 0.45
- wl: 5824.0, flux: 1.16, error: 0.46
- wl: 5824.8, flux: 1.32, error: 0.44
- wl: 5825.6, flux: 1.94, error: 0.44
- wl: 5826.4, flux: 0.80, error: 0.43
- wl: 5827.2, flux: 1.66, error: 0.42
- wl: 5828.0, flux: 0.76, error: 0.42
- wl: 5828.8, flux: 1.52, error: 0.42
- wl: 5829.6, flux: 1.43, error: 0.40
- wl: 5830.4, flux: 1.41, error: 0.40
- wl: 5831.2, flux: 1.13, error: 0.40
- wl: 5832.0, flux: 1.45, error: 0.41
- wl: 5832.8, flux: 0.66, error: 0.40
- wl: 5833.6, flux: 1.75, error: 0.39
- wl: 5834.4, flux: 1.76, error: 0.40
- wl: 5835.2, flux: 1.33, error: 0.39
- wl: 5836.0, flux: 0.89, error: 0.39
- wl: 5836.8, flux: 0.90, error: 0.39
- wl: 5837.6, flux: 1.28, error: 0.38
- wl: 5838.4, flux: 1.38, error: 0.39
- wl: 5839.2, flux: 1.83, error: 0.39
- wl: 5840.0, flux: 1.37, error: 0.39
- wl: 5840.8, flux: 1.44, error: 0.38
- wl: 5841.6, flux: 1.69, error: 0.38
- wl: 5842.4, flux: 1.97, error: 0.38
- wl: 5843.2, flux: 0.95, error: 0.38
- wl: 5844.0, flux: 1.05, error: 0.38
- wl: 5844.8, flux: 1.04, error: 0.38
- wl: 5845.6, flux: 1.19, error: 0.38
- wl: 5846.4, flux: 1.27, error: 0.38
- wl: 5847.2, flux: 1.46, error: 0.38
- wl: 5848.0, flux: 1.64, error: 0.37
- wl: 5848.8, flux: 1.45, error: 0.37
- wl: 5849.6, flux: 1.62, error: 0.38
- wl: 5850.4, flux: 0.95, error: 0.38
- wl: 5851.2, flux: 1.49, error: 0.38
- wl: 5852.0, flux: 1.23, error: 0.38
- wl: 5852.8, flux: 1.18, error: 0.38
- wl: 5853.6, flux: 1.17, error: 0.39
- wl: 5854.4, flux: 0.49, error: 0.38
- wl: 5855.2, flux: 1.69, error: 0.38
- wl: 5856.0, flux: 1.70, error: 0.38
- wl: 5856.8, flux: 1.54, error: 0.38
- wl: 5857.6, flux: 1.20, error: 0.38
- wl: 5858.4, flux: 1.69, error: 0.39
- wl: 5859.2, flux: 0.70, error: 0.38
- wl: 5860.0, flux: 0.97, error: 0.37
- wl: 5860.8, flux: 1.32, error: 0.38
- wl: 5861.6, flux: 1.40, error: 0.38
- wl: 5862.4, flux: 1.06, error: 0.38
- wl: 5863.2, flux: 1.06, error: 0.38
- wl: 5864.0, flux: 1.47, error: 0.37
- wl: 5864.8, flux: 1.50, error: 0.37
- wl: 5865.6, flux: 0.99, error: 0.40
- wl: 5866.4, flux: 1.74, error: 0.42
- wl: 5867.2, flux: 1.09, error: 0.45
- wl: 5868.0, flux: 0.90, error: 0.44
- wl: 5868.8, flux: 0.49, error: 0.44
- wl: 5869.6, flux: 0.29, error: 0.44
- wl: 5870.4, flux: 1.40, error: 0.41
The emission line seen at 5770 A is [O III] 5007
